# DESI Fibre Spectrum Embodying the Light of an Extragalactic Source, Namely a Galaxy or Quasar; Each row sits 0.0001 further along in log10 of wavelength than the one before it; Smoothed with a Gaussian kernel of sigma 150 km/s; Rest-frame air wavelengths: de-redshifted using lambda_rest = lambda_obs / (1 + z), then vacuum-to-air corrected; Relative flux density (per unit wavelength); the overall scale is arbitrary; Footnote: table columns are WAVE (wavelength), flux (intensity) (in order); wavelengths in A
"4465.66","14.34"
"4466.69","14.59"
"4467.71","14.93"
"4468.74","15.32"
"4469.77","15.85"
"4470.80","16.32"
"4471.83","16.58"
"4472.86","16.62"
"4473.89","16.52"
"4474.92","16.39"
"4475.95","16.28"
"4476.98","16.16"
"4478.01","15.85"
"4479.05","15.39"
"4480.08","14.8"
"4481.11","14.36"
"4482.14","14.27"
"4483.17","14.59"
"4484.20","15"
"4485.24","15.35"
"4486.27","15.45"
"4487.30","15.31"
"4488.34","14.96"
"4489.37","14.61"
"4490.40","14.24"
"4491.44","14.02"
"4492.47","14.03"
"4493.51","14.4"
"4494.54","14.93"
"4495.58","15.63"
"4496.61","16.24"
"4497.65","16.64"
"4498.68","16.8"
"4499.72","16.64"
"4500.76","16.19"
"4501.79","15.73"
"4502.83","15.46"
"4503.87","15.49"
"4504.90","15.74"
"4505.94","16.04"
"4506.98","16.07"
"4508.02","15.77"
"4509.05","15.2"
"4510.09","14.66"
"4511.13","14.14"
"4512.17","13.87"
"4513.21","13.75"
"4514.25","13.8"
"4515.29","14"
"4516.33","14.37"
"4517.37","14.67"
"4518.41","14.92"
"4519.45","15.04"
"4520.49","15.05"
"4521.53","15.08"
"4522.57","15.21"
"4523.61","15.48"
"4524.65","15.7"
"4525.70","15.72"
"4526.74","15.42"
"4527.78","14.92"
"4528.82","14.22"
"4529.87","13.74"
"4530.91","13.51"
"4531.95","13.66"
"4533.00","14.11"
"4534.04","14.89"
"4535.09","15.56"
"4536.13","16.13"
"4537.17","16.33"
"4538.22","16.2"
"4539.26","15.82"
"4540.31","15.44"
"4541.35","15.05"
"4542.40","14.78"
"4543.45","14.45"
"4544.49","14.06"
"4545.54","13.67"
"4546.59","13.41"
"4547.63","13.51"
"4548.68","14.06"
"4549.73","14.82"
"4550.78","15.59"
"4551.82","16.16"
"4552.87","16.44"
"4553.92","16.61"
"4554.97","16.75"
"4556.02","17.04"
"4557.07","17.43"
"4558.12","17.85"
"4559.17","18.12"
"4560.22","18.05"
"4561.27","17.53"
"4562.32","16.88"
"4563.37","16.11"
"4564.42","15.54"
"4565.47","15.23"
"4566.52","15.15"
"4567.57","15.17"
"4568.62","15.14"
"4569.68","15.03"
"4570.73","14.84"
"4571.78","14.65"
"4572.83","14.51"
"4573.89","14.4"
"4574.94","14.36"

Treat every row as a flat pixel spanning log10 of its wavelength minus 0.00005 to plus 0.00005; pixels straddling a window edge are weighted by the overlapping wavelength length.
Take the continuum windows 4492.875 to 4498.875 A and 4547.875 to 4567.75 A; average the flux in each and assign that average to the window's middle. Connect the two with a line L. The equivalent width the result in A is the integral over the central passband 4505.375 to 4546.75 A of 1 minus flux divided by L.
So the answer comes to 2.9 A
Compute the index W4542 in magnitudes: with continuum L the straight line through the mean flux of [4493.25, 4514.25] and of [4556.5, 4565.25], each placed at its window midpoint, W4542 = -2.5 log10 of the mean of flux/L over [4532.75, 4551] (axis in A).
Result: 0.12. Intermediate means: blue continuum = 15.4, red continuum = 17.1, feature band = 14.9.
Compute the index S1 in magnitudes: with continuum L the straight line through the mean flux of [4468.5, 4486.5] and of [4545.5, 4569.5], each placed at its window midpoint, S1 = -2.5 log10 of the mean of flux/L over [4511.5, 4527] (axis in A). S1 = 0.072 mag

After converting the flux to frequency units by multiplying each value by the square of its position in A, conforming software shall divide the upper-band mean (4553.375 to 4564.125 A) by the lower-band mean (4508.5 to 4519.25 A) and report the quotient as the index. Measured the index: 1.2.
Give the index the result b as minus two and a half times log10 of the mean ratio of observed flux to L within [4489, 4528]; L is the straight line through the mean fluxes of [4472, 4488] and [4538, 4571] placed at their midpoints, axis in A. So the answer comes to 0.03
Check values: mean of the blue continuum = 15.5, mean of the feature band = 15.2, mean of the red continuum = 15.7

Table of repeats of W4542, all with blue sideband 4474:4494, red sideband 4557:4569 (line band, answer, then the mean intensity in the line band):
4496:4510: -0.039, 16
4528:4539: 0.078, 14.9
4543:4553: 0.119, 14.6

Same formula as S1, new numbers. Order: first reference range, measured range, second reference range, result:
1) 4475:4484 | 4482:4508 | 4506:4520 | -0.028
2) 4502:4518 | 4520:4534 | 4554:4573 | 0.039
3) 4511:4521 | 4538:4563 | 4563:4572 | -0.062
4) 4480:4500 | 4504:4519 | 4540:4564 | 0.039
